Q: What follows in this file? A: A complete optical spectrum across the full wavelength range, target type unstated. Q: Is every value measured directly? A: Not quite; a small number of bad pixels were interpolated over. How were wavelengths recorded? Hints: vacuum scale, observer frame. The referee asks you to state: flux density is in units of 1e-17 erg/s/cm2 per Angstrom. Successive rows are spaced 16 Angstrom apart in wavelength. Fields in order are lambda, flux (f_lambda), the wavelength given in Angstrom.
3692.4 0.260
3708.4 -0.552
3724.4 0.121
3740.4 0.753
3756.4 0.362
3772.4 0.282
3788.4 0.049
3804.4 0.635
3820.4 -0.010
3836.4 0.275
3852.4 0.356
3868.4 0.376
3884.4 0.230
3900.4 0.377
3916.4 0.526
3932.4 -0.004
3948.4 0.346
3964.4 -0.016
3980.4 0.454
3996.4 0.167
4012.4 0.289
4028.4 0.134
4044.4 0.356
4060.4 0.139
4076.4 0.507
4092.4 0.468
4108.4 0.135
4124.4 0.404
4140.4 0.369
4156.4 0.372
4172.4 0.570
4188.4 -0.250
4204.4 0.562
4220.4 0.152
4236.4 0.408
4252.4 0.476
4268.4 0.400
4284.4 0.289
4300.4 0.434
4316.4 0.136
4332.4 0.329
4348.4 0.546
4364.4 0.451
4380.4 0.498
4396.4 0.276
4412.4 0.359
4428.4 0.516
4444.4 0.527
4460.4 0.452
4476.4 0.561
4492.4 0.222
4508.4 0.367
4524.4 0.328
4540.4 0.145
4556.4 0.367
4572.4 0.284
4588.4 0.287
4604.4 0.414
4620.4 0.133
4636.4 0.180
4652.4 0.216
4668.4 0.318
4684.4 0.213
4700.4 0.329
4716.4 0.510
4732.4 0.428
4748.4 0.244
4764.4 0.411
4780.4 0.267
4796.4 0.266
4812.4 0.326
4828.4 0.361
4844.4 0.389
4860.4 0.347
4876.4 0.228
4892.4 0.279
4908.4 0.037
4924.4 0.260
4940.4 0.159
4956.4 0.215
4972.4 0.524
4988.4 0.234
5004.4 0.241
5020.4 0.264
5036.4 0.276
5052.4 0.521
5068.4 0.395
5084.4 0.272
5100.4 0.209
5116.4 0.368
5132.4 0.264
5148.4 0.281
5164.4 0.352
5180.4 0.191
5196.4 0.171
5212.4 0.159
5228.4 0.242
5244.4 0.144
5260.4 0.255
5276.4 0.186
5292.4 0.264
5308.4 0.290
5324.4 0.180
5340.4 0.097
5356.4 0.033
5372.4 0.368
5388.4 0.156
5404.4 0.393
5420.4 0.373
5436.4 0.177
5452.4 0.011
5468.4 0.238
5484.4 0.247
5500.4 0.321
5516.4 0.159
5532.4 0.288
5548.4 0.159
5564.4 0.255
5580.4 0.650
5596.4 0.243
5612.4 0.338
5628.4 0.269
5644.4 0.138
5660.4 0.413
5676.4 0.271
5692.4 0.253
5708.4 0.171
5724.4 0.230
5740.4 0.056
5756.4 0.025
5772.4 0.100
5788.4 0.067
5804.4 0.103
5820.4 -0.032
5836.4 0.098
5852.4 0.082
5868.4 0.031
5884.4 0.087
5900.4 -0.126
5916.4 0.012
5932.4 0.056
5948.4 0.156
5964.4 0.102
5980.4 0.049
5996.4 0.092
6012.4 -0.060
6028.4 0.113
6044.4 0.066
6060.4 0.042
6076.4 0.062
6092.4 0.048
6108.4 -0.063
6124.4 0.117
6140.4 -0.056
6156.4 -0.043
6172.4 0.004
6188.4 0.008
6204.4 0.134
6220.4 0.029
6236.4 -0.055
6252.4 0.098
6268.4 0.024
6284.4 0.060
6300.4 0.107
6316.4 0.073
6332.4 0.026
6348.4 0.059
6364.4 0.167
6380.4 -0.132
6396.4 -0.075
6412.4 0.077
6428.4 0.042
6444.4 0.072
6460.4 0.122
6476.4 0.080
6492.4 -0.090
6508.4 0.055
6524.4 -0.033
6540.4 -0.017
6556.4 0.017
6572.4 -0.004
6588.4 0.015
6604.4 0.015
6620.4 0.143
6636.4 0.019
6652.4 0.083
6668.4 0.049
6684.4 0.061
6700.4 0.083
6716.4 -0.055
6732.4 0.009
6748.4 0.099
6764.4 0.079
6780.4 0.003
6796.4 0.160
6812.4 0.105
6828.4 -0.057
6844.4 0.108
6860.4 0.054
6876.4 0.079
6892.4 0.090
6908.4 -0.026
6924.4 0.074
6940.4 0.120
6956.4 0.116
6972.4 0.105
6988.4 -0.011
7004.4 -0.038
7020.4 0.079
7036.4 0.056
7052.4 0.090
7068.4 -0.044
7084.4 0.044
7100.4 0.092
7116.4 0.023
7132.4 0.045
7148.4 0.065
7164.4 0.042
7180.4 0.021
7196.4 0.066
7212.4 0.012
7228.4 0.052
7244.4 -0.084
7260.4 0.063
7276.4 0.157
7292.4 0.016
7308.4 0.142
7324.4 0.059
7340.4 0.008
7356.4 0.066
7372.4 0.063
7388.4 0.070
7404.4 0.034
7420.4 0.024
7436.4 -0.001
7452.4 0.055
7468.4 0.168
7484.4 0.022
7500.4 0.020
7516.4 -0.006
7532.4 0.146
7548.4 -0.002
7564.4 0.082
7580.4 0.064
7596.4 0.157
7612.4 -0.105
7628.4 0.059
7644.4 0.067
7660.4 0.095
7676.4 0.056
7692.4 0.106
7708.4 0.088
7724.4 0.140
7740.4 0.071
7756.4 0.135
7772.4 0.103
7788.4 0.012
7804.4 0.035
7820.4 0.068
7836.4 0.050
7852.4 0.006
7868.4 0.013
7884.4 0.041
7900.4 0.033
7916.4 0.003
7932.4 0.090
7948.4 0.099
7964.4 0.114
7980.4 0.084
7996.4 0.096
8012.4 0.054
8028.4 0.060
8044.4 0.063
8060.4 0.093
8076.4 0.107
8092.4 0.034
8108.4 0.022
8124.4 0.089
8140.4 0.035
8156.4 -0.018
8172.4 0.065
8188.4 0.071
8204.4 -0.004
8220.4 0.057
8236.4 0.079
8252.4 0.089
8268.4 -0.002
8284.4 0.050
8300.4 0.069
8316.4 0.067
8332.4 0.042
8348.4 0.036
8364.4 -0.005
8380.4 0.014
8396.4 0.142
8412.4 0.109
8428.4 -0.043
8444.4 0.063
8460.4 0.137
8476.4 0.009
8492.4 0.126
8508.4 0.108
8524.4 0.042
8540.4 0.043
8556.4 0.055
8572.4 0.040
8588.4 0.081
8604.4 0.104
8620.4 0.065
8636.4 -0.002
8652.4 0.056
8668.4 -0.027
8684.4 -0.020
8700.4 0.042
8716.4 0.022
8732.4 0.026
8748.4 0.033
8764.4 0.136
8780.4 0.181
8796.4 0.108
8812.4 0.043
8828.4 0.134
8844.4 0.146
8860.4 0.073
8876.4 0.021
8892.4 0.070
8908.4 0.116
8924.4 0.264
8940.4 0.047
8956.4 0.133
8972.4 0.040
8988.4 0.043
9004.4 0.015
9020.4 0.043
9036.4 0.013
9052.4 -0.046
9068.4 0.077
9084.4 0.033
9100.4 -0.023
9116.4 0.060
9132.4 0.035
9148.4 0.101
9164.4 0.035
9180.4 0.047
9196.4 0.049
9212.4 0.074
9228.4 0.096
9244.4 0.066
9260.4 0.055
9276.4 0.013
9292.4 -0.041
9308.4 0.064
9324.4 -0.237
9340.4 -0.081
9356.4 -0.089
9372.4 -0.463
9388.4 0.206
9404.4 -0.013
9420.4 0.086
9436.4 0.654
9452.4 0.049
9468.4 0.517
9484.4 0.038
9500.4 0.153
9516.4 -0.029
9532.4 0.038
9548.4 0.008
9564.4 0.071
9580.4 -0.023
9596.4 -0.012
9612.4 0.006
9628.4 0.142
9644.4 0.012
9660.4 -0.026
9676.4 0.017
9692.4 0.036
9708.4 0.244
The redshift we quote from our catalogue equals 0.46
